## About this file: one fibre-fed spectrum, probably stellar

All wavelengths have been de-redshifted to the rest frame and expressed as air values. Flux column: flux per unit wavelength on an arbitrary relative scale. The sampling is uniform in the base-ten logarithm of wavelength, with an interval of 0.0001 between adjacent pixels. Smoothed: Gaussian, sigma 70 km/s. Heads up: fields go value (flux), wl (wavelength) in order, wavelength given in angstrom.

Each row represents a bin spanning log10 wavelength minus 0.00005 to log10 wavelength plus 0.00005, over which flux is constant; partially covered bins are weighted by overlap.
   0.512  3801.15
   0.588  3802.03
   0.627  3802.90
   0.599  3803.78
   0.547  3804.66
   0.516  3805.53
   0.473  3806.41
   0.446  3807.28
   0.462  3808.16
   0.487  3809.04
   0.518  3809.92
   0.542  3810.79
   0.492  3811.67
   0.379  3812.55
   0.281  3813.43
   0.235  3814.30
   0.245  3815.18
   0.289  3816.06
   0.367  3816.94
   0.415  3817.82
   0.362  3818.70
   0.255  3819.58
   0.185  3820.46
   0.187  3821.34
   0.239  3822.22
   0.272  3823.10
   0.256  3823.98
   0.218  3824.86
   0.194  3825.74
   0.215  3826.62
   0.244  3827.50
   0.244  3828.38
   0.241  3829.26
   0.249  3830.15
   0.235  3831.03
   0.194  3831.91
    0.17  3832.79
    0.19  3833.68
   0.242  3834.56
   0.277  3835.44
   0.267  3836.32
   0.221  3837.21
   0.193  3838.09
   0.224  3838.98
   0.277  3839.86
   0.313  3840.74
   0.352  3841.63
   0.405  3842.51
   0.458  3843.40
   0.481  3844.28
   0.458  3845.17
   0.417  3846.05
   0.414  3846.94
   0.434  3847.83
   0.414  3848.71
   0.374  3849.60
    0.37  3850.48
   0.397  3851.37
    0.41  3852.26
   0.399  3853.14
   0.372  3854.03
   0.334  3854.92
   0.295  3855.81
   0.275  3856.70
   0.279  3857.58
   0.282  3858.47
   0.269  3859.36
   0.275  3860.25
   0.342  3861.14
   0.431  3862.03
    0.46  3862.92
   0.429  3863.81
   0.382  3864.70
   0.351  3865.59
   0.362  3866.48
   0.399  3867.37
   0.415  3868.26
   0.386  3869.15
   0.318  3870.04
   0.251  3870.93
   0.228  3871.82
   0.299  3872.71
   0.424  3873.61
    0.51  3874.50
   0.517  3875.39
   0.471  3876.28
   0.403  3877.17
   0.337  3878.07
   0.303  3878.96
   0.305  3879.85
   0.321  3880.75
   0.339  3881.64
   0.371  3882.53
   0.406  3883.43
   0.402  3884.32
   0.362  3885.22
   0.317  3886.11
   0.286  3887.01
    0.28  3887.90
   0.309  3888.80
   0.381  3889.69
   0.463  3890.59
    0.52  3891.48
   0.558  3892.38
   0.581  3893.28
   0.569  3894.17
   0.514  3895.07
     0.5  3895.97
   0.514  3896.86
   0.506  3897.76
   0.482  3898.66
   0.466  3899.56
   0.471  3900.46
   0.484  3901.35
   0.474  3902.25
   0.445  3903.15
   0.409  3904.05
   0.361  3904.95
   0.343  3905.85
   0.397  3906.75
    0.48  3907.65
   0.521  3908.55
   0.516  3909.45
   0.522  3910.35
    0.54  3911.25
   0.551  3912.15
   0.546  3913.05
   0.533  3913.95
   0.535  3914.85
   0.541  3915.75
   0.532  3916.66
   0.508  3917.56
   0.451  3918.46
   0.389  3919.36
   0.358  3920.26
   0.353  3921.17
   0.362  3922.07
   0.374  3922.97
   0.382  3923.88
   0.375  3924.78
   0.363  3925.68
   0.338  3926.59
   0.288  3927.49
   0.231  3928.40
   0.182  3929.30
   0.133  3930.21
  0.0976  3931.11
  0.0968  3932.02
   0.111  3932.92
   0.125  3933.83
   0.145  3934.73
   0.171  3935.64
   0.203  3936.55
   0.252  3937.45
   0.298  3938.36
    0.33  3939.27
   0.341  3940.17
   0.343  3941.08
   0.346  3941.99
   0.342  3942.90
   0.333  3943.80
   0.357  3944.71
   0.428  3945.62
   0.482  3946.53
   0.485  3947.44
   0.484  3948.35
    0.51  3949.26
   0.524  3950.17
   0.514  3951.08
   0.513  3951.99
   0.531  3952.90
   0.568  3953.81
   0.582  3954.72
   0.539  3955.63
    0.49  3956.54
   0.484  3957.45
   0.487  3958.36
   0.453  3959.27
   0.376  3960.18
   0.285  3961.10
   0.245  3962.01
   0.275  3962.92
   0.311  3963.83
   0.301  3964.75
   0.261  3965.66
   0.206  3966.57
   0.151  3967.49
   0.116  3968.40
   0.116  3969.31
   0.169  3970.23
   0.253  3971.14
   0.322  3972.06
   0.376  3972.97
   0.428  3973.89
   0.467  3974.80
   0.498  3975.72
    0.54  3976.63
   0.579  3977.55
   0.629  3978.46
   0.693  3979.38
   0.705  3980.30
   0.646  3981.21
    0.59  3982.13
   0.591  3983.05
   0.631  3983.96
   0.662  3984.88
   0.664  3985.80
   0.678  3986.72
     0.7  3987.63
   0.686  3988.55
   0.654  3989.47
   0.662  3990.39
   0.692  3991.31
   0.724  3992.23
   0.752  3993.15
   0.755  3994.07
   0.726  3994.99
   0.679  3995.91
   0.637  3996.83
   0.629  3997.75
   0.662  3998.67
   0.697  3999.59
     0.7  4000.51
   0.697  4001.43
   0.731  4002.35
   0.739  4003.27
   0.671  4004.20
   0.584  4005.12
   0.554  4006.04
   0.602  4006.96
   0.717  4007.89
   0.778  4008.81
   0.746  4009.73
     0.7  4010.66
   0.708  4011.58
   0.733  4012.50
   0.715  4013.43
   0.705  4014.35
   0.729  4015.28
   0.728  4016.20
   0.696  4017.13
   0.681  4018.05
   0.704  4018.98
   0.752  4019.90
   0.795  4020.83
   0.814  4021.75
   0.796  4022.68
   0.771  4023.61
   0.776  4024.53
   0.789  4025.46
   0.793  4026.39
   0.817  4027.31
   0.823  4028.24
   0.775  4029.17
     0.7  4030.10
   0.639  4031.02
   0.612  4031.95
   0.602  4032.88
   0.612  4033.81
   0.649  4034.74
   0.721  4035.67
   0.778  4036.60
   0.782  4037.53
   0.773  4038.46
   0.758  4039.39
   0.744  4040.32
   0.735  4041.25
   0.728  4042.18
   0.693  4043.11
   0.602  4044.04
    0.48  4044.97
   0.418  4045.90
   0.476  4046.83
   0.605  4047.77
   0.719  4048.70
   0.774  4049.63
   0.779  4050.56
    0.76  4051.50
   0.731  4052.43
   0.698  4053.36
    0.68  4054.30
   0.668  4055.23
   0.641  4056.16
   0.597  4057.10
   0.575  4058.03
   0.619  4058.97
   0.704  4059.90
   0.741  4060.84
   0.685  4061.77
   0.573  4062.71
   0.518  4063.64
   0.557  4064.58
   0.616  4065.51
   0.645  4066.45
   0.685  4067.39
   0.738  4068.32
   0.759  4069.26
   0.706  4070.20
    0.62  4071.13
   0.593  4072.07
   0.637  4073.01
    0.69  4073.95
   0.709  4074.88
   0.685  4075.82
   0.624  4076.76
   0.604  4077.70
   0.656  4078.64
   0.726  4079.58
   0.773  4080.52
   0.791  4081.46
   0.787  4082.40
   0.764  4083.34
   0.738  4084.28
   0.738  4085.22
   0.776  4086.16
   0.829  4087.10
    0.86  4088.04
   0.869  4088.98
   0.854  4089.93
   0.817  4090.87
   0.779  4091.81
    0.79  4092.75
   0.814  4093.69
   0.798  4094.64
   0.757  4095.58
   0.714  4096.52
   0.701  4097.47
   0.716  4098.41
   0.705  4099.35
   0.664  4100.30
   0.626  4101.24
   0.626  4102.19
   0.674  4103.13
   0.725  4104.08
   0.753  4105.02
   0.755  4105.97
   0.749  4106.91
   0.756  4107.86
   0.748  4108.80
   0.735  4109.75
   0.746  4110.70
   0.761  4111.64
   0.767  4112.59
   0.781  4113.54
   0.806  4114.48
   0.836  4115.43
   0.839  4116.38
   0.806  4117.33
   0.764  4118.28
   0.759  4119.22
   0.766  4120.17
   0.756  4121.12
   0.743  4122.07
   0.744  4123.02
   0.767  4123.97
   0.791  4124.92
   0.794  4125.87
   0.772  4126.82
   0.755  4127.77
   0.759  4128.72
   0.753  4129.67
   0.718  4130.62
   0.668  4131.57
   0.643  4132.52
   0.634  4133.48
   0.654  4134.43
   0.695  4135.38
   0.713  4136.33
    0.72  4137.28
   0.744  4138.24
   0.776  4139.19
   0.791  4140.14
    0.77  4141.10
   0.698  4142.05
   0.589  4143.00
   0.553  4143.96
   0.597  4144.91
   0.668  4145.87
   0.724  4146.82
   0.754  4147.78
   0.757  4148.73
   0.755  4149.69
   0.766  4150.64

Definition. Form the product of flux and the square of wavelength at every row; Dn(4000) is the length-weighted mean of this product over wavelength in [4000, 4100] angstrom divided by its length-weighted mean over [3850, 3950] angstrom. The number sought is 2.00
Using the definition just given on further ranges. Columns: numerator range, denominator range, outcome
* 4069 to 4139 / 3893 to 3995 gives 1.83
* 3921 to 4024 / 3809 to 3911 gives 1.46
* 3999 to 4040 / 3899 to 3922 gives 1.63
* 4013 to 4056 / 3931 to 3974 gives 2.18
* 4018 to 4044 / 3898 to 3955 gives 1.97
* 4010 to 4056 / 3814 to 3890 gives 2.38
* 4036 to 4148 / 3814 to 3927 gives 2.14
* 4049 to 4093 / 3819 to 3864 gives 2.59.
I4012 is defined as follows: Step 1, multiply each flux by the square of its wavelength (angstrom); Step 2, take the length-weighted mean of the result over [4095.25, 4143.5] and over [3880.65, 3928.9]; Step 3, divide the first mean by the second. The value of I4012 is 1.9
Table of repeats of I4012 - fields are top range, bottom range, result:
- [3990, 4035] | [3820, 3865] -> 2.50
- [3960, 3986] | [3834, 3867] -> 1.27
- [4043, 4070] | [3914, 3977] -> 1.93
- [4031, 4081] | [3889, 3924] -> 1.52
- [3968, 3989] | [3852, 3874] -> 1.57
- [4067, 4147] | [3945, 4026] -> 1.35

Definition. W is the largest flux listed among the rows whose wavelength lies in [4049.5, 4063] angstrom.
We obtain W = 0.779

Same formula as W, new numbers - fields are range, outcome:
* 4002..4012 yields 0.778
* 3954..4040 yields 0.823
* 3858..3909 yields 0.581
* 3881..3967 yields 0.582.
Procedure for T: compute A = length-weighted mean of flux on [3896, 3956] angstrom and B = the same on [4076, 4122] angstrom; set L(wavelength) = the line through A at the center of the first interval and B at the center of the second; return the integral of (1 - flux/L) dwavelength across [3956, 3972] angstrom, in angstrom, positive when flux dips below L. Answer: 6.0 angstrom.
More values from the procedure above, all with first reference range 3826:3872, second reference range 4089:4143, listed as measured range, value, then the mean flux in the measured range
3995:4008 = -2.30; 0.665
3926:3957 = 8.53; 0.345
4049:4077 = -0.27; 0.668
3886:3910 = -2.94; 0.452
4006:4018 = -2.55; 0.705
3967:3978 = 3.95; 0.334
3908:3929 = -0.25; 0.438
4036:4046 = -1.03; 0.691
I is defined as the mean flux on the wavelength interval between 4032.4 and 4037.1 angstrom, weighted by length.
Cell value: 0.672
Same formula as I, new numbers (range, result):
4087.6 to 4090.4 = 0.859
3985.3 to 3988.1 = 0.681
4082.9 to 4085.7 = 0.747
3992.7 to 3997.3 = 0.71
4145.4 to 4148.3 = 0.717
